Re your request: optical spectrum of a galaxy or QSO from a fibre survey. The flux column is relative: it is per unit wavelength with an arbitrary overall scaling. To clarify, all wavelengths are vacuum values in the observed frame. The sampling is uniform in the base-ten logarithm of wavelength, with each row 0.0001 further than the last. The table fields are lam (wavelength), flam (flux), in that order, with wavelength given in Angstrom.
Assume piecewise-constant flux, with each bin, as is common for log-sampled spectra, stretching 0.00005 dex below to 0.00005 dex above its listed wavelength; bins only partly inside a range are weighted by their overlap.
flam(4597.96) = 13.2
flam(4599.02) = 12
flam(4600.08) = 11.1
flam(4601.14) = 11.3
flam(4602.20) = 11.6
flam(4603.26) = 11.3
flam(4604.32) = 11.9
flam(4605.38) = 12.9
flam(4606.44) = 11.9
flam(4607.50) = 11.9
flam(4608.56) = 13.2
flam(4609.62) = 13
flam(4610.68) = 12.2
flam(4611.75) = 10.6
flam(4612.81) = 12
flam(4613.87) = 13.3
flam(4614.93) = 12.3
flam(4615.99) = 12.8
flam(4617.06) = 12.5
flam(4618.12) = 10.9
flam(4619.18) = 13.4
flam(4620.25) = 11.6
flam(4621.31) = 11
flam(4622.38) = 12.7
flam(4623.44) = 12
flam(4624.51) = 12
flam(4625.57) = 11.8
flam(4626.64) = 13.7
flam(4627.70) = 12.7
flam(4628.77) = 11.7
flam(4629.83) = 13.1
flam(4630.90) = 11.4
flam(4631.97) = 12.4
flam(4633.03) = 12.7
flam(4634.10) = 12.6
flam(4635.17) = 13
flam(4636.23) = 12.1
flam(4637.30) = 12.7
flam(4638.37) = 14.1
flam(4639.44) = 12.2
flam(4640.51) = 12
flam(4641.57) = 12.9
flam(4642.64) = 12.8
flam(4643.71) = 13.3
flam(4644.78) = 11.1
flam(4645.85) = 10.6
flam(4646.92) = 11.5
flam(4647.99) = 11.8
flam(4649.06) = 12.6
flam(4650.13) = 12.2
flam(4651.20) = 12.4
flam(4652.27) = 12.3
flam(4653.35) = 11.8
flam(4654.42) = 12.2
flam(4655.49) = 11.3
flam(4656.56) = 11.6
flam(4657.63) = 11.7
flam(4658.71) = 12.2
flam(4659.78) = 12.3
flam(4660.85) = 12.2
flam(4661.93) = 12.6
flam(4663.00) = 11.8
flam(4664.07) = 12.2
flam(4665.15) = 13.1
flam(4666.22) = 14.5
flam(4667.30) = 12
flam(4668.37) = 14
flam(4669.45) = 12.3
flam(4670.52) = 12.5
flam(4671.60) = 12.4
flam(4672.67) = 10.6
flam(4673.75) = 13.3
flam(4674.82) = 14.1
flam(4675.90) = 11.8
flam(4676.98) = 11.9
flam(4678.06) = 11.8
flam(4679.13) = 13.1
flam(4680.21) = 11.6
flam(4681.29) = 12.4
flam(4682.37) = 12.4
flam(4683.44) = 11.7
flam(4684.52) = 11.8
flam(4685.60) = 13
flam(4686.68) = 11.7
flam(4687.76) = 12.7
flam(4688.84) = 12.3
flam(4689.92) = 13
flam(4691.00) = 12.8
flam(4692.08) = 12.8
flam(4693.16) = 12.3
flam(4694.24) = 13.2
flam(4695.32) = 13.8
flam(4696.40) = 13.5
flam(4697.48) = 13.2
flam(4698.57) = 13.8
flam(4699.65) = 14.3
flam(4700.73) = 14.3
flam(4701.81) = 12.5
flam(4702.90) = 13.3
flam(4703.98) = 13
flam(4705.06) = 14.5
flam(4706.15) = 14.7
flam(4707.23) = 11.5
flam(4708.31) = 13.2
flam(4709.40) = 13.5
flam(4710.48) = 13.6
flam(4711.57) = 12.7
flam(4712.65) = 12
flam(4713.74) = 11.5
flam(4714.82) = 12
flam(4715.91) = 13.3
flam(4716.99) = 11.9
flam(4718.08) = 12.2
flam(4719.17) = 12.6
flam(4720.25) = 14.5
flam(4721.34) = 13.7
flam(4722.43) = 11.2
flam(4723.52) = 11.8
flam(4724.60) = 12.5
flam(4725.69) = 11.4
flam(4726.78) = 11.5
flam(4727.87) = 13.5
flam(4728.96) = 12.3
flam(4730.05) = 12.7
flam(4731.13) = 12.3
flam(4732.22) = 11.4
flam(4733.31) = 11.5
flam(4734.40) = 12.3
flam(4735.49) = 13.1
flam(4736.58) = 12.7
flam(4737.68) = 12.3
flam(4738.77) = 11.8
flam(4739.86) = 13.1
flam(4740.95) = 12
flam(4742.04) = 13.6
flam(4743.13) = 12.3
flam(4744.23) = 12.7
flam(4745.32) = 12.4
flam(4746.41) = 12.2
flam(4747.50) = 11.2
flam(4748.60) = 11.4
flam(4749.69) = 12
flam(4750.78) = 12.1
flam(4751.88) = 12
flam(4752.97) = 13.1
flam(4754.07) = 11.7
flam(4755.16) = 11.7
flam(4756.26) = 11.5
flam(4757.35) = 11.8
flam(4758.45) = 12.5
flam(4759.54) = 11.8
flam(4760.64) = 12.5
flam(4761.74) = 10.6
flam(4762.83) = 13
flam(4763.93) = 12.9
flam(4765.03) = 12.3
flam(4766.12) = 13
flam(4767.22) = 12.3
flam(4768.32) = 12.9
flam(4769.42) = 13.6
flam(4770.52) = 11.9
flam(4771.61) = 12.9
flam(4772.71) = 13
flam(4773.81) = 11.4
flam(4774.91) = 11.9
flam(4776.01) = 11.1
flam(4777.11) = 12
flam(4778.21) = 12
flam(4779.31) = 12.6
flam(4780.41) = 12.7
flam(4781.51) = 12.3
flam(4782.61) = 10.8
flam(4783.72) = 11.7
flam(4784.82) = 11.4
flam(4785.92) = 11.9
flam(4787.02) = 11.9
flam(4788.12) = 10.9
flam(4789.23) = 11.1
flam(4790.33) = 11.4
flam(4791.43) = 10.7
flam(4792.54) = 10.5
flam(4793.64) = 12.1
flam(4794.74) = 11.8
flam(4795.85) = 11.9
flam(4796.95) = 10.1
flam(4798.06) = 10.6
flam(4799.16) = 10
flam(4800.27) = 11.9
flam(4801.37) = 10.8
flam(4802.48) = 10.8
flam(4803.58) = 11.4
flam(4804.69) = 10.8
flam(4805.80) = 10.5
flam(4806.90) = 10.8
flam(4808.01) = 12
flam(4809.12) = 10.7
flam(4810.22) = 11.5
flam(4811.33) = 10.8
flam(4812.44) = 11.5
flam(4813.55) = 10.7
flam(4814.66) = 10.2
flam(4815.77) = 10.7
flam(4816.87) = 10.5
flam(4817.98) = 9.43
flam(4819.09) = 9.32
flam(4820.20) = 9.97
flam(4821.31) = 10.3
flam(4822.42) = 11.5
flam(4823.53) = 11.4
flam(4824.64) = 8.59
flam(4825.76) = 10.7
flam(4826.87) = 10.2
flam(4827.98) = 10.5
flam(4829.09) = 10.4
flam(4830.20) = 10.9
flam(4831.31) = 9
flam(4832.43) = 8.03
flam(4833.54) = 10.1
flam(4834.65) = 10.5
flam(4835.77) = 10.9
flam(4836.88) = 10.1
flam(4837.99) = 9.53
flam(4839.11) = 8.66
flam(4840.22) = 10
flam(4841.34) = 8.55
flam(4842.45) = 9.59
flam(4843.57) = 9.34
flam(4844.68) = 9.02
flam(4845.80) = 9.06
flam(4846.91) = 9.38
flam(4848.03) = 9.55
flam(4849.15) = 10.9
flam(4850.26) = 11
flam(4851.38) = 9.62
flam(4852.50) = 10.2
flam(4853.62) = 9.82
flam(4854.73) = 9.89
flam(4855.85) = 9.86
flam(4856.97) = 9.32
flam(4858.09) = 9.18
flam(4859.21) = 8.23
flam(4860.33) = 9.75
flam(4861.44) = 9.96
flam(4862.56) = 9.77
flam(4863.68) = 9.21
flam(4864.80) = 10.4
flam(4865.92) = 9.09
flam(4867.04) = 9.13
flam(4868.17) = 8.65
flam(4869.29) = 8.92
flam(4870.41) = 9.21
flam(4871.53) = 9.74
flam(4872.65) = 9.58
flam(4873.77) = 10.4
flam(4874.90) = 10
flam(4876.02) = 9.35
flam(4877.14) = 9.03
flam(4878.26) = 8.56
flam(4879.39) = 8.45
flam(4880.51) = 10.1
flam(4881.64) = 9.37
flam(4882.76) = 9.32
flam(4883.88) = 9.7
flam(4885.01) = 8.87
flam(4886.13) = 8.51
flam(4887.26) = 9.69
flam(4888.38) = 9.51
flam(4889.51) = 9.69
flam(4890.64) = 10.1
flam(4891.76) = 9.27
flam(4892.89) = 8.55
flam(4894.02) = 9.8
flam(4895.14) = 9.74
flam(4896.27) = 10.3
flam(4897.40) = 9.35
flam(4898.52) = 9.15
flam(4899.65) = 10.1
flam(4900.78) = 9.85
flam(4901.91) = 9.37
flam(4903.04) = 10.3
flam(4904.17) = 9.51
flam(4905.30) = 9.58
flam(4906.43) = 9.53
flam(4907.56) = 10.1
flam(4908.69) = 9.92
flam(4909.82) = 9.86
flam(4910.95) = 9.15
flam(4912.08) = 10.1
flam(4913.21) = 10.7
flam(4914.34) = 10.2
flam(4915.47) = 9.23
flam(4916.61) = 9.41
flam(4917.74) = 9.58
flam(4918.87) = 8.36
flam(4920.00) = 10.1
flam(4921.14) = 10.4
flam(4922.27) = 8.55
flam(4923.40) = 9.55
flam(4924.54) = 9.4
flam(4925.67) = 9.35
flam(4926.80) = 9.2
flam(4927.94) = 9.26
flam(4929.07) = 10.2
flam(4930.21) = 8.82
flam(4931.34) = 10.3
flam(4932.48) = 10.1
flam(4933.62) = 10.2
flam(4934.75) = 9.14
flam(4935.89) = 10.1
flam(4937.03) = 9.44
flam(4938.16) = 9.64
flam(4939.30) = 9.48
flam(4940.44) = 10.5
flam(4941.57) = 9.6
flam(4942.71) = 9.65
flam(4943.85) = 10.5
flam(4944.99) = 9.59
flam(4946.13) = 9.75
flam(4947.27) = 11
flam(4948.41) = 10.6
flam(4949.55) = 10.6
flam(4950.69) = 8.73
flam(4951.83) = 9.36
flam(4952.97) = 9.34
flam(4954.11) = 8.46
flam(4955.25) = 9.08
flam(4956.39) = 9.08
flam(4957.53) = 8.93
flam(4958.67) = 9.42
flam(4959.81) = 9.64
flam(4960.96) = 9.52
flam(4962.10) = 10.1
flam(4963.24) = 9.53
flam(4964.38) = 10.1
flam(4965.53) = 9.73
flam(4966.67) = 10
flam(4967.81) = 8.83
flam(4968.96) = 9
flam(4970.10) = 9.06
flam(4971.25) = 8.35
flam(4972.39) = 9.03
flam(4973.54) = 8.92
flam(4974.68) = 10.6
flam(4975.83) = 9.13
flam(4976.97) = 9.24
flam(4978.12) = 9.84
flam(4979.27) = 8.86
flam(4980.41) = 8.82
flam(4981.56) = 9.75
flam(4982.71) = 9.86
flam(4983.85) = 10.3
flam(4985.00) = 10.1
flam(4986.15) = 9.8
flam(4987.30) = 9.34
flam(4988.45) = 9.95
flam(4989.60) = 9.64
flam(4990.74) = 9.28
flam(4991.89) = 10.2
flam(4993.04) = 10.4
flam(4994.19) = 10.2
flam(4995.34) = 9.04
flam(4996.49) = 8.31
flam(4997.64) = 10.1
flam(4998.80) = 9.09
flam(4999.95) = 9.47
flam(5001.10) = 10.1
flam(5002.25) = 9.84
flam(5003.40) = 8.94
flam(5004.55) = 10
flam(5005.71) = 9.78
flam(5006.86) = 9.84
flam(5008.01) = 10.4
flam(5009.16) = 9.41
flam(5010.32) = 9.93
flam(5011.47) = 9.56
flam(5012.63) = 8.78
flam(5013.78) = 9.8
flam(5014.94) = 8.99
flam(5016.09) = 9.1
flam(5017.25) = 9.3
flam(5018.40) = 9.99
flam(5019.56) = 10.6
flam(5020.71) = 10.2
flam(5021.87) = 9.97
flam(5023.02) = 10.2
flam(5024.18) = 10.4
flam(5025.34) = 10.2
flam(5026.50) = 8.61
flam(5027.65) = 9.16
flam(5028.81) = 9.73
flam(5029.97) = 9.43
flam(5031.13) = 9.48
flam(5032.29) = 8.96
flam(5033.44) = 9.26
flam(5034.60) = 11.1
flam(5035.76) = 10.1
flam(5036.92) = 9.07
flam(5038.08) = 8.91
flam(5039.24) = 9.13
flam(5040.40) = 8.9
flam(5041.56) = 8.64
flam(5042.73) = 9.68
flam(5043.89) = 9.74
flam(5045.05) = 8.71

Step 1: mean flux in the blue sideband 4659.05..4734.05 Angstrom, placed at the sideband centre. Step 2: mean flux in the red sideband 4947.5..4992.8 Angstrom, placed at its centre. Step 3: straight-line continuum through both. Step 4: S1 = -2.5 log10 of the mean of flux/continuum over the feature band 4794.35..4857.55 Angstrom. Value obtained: 0.09 mag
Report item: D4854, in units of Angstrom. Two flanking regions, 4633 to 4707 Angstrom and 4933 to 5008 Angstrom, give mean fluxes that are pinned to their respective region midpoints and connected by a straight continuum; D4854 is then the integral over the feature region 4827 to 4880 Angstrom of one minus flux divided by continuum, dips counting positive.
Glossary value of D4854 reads 5.8 Angstrom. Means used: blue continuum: 12.6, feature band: 9.59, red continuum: 9.6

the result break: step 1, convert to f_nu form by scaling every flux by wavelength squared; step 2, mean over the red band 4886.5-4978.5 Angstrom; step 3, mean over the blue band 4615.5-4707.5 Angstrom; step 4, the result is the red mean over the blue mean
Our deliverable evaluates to 0.9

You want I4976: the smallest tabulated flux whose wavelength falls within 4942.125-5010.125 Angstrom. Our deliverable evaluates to 8.31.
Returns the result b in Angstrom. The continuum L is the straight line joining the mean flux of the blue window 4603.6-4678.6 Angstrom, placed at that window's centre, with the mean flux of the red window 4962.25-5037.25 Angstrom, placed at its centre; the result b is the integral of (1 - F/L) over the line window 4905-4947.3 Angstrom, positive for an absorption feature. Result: 1.9 Angstrom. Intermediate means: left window 12.3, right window 9.61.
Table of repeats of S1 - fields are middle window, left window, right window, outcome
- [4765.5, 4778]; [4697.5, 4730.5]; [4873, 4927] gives -0.05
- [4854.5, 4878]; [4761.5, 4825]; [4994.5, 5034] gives 0.14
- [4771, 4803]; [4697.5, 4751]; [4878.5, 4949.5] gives 0.01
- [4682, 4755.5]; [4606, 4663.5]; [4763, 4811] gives -0.06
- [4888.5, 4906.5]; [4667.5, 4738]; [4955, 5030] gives 0.10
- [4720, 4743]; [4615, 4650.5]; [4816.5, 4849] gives -0.12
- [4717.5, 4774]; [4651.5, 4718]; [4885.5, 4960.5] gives -0.04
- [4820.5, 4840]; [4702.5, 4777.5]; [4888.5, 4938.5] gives 0.09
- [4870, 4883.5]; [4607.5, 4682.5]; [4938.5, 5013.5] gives 0.11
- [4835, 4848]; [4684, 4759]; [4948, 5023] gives 0.18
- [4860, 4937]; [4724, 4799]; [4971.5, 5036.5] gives 0.12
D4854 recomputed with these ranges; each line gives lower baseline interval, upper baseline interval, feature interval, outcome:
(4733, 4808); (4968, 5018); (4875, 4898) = 2.7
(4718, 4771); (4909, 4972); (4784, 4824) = 1.9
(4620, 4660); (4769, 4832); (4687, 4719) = -3.3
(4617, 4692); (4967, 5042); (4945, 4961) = 0.7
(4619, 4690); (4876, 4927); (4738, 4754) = -1.4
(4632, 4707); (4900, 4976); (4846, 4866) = 1.5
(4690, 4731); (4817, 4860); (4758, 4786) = -1.9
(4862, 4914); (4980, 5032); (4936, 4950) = -0.6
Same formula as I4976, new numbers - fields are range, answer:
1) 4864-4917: 8.45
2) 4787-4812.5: 10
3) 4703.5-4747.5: 11.2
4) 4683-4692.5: 11.7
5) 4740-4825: 8.59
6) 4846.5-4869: 8.23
